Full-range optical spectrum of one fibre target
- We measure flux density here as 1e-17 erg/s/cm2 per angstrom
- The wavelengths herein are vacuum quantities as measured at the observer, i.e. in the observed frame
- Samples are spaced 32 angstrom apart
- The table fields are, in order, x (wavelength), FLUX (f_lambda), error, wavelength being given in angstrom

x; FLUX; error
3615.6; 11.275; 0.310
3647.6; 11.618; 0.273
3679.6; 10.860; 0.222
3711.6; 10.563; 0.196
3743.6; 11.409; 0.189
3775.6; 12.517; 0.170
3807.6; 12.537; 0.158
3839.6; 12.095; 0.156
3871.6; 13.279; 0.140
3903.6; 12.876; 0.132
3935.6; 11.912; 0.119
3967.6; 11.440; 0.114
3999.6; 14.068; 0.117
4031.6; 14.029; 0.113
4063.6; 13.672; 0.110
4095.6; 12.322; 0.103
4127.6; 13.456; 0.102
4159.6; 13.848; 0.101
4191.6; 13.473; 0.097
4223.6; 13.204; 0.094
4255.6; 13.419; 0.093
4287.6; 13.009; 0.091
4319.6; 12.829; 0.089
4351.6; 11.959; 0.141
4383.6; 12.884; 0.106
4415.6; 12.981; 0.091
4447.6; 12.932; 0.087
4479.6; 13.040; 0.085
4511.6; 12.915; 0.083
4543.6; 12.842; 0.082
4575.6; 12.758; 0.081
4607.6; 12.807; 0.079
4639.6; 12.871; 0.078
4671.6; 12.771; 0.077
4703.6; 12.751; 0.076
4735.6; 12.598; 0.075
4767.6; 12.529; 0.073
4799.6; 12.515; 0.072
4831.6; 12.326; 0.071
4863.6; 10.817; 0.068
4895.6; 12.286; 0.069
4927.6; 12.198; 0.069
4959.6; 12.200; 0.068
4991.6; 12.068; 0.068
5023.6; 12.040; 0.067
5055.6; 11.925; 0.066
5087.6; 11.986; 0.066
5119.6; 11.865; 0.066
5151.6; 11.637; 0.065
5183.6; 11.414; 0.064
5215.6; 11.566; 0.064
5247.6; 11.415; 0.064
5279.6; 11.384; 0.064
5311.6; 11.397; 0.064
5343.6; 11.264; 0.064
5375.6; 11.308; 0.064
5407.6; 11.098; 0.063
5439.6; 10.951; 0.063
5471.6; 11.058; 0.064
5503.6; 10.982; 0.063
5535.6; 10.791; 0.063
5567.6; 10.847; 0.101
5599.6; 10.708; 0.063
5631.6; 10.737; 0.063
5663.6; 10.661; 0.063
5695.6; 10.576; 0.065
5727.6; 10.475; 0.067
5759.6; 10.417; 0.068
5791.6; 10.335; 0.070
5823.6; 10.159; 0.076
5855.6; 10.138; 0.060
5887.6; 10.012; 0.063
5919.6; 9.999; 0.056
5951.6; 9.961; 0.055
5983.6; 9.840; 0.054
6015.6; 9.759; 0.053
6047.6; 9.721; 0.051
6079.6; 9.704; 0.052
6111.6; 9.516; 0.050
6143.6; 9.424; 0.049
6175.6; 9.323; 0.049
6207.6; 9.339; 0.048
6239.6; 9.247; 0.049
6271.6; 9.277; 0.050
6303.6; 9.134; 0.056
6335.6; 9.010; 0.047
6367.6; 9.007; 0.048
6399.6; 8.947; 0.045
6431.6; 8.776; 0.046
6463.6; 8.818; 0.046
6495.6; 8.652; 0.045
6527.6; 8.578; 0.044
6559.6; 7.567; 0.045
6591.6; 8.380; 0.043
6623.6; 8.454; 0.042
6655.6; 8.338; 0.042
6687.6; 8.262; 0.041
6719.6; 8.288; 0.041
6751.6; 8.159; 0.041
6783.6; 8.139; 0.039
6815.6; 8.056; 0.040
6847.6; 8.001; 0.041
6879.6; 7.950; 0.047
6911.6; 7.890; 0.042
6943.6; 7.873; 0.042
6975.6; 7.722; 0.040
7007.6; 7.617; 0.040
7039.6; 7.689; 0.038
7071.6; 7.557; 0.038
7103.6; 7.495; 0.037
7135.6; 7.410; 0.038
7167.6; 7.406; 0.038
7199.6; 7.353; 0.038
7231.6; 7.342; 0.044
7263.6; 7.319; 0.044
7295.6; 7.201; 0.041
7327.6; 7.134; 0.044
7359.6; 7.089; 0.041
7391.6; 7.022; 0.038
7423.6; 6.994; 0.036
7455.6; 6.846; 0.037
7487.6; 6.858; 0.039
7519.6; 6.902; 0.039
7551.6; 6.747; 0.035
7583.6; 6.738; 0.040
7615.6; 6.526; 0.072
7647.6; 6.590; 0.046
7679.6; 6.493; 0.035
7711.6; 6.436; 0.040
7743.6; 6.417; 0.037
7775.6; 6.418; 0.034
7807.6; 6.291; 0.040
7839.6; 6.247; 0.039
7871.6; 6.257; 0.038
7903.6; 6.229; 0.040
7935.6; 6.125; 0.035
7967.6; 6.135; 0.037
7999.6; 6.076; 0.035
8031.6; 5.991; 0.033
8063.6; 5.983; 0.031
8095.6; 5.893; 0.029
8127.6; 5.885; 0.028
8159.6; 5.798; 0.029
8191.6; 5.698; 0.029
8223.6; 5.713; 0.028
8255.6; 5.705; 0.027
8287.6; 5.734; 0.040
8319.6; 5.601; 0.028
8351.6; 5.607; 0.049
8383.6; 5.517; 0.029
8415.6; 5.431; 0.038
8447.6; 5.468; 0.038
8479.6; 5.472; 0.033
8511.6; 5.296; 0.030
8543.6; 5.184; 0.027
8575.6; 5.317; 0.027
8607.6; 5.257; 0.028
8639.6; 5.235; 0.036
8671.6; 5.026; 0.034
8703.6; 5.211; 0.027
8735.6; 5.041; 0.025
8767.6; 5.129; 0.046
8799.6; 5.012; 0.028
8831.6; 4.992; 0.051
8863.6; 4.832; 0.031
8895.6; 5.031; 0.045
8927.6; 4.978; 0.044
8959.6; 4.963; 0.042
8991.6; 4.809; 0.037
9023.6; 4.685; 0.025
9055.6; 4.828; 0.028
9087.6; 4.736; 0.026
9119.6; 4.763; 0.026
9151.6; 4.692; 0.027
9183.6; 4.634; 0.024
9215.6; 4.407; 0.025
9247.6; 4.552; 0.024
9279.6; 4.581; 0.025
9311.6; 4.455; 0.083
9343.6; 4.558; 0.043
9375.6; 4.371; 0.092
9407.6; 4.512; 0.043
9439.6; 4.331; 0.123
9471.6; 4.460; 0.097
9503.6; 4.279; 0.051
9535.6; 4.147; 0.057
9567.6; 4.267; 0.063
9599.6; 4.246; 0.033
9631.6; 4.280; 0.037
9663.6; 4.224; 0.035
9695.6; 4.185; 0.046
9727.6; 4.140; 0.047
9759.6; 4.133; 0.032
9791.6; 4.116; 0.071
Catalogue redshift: 0.000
